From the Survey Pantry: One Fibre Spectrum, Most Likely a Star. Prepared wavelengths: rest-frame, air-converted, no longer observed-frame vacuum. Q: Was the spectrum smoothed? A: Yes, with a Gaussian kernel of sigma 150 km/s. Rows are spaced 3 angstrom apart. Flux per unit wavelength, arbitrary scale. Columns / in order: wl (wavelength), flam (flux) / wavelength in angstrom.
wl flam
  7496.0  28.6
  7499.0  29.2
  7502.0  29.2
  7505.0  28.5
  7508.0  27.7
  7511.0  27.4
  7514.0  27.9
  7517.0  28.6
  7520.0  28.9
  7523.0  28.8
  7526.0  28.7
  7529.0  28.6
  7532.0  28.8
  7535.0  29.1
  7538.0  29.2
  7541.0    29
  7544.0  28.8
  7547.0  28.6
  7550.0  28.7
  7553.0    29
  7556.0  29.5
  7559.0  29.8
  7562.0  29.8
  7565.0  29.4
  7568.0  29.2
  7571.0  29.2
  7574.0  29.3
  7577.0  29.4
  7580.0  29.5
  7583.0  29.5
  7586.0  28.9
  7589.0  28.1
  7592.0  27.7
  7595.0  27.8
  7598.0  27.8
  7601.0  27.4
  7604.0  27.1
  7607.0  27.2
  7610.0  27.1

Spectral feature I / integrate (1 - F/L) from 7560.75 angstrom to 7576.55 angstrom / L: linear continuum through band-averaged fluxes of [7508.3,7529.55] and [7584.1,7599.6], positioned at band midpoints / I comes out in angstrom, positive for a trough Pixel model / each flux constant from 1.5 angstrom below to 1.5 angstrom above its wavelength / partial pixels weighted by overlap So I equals -0.7 angstrom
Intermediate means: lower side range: 28.4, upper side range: 28.1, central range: 29.4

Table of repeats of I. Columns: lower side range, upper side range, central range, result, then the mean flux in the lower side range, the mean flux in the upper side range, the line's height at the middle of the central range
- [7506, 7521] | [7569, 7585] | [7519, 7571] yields -0.6 angstrom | 28.1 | 29.4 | 28.7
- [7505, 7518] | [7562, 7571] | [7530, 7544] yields -0.2 angstrom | 27.9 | 29.4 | 28.6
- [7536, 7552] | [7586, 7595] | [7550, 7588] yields -1.2 angstrom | 28.9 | 28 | 28.4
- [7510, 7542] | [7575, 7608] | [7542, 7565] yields -0.6 angstrom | 28.7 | 28.2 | 28.5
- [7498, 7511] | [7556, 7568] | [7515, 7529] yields 0.1 angstrom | 28.5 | 29.6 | 28.8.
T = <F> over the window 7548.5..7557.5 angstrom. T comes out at 29.1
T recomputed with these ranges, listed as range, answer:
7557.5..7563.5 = 29.8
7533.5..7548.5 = 28.9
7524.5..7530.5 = 28.7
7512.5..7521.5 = 28.5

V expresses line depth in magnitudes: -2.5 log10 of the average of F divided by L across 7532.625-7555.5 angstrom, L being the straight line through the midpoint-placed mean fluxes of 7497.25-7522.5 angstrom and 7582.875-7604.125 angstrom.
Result -0.03 mag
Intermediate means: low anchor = 28.4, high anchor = 28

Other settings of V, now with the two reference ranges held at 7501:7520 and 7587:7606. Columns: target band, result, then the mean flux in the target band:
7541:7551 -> -0.028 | 28.7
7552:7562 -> -0.060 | 29.5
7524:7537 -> -0.027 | 28.8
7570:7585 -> -0.060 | 29.4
